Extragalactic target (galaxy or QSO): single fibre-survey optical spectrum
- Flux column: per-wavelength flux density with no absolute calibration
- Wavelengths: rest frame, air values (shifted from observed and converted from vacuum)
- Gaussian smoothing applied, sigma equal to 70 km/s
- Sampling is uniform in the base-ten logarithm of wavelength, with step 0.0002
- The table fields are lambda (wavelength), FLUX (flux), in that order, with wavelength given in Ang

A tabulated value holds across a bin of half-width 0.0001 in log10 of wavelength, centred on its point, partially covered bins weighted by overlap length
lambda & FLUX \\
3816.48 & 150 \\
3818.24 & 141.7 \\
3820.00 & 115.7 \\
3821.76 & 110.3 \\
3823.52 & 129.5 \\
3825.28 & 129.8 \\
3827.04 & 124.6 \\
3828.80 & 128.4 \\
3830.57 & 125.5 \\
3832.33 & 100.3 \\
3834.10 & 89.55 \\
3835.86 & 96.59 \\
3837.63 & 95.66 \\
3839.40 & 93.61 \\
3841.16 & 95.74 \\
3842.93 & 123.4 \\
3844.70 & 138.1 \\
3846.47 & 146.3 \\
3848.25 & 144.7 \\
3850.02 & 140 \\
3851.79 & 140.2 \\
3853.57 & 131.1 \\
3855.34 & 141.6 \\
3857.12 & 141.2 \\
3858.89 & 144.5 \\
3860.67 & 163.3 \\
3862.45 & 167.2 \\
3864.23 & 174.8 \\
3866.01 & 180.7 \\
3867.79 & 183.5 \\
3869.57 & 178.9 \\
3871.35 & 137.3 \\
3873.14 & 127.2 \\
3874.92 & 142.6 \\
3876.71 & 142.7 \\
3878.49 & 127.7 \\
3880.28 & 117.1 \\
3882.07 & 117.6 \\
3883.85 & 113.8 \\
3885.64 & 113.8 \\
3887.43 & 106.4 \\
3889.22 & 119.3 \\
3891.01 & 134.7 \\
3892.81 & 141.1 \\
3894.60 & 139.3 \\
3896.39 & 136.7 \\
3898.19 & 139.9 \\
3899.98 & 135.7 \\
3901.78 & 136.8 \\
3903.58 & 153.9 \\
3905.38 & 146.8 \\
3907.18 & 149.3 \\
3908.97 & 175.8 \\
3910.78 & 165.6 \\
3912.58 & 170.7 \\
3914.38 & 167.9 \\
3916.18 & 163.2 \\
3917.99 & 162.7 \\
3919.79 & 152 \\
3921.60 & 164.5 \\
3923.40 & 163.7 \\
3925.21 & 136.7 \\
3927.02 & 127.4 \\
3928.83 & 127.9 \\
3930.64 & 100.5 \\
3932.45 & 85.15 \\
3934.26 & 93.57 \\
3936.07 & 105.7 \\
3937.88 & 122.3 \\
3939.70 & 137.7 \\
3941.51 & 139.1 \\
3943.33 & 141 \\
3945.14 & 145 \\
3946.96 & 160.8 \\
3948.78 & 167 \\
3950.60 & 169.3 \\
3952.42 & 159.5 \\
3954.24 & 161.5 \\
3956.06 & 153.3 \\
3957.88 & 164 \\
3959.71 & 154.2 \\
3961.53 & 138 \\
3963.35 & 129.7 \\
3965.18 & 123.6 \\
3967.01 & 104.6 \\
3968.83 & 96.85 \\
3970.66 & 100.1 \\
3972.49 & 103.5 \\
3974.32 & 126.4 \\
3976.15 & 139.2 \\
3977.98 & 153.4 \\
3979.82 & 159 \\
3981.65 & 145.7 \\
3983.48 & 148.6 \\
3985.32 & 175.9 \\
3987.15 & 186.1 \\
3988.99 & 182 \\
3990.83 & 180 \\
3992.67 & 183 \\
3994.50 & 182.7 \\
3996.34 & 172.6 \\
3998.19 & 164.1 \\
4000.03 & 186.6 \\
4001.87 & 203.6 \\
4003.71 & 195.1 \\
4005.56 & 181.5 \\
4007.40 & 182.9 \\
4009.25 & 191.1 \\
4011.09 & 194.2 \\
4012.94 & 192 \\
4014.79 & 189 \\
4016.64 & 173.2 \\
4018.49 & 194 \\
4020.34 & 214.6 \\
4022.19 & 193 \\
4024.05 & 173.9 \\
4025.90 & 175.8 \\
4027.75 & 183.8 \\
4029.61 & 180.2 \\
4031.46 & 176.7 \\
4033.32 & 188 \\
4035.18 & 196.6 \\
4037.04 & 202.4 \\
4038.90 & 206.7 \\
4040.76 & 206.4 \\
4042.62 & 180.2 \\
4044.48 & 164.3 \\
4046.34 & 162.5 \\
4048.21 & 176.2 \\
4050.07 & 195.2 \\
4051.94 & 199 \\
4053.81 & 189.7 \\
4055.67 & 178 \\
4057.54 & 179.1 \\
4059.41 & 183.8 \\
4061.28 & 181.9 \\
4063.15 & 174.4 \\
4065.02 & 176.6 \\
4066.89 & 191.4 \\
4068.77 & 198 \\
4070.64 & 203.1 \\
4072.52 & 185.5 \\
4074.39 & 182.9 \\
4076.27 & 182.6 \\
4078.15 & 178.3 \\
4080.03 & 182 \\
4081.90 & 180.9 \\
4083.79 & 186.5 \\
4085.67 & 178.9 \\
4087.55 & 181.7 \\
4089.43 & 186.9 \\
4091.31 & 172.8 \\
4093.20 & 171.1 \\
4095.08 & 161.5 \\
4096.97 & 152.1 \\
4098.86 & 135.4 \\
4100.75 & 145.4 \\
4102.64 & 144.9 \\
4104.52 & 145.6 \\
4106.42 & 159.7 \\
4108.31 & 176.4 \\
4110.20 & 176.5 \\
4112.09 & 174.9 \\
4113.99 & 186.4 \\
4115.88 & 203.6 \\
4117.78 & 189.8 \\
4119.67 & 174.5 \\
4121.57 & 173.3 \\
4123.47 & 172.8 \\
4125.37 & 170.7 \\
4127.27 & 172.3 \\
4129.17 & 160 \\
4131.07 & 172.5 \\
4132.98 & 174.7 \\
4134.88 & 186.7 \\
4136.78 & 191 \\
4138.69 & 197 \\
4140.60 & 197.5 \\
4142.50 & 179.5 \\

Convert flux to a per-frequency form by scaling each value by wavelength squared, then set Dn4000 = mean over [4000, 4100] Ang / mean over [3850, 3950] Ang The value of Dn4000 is 1.40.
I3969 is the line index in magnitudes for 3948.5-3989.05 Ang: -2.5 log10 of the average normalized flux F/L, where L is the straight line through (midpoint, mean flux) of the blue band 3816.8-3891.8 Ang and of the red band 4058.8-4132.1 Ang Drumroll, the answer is 0.06 mag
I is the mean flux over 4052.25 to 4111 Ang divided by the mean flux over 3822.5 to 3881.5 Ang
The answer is 1.30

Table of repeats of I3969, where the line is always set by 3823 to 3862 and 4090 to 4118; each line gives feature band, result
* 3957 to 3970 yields 0.12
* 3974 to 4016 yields -0.17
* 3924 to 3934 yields 0.20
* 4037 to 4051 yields -0.18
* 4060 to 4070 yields -0.16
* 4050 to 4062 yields -0.17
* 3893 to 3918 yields -0.13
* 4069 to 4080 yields -0.16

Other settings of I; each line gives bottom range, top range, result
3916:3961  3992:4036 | 1.31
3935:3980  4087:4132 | 1.23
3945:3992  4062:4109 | 1.18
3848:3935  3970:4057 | 1.25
